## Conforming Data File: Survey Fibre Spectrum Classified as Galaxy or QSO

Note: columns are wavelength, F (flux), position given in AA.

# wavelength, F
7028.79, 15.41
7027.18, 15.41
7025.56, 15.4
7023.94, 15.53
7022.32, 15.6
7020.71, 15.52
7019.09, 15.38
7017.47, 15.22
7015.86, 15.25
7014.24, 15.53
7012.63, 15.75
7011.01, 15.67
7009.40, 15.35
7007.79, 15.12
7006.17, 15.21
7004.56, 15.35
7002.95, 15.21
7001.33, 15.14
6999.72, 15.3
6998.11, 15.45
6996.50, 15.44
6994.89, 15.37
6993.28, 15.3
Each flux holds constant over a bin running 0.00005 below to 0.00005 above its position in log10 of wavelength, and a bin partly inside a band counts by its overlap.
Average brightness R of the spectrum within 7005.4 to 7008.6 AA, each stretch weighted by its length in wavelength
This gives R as 15.2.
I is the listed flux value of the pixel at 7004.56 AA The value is 15.35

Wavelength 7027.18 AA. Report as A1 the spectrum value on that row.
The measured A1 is 15.41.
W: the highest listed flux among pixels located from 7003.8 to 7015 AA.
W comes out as 15.75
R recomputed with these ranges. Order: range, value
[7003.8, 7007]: 15.3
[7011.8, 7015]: 15.6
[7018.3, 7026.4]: 15.5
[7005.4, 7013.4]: 15.4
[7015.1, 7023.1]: 15.4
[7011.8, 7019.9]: 15.4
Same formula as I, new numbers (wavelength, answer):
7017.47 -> 15.22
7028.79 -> 15.41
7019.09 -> 15.38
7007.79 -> 15.12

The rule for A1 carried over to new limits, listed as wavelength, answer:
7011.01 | 15.67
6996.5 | 15.44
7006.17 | 15.21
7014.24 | 15.53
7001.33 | 15.14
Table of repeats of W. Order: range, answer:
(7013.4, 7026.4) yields 15.6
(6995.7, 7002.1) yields 15.45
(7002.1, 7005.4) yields 15.35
